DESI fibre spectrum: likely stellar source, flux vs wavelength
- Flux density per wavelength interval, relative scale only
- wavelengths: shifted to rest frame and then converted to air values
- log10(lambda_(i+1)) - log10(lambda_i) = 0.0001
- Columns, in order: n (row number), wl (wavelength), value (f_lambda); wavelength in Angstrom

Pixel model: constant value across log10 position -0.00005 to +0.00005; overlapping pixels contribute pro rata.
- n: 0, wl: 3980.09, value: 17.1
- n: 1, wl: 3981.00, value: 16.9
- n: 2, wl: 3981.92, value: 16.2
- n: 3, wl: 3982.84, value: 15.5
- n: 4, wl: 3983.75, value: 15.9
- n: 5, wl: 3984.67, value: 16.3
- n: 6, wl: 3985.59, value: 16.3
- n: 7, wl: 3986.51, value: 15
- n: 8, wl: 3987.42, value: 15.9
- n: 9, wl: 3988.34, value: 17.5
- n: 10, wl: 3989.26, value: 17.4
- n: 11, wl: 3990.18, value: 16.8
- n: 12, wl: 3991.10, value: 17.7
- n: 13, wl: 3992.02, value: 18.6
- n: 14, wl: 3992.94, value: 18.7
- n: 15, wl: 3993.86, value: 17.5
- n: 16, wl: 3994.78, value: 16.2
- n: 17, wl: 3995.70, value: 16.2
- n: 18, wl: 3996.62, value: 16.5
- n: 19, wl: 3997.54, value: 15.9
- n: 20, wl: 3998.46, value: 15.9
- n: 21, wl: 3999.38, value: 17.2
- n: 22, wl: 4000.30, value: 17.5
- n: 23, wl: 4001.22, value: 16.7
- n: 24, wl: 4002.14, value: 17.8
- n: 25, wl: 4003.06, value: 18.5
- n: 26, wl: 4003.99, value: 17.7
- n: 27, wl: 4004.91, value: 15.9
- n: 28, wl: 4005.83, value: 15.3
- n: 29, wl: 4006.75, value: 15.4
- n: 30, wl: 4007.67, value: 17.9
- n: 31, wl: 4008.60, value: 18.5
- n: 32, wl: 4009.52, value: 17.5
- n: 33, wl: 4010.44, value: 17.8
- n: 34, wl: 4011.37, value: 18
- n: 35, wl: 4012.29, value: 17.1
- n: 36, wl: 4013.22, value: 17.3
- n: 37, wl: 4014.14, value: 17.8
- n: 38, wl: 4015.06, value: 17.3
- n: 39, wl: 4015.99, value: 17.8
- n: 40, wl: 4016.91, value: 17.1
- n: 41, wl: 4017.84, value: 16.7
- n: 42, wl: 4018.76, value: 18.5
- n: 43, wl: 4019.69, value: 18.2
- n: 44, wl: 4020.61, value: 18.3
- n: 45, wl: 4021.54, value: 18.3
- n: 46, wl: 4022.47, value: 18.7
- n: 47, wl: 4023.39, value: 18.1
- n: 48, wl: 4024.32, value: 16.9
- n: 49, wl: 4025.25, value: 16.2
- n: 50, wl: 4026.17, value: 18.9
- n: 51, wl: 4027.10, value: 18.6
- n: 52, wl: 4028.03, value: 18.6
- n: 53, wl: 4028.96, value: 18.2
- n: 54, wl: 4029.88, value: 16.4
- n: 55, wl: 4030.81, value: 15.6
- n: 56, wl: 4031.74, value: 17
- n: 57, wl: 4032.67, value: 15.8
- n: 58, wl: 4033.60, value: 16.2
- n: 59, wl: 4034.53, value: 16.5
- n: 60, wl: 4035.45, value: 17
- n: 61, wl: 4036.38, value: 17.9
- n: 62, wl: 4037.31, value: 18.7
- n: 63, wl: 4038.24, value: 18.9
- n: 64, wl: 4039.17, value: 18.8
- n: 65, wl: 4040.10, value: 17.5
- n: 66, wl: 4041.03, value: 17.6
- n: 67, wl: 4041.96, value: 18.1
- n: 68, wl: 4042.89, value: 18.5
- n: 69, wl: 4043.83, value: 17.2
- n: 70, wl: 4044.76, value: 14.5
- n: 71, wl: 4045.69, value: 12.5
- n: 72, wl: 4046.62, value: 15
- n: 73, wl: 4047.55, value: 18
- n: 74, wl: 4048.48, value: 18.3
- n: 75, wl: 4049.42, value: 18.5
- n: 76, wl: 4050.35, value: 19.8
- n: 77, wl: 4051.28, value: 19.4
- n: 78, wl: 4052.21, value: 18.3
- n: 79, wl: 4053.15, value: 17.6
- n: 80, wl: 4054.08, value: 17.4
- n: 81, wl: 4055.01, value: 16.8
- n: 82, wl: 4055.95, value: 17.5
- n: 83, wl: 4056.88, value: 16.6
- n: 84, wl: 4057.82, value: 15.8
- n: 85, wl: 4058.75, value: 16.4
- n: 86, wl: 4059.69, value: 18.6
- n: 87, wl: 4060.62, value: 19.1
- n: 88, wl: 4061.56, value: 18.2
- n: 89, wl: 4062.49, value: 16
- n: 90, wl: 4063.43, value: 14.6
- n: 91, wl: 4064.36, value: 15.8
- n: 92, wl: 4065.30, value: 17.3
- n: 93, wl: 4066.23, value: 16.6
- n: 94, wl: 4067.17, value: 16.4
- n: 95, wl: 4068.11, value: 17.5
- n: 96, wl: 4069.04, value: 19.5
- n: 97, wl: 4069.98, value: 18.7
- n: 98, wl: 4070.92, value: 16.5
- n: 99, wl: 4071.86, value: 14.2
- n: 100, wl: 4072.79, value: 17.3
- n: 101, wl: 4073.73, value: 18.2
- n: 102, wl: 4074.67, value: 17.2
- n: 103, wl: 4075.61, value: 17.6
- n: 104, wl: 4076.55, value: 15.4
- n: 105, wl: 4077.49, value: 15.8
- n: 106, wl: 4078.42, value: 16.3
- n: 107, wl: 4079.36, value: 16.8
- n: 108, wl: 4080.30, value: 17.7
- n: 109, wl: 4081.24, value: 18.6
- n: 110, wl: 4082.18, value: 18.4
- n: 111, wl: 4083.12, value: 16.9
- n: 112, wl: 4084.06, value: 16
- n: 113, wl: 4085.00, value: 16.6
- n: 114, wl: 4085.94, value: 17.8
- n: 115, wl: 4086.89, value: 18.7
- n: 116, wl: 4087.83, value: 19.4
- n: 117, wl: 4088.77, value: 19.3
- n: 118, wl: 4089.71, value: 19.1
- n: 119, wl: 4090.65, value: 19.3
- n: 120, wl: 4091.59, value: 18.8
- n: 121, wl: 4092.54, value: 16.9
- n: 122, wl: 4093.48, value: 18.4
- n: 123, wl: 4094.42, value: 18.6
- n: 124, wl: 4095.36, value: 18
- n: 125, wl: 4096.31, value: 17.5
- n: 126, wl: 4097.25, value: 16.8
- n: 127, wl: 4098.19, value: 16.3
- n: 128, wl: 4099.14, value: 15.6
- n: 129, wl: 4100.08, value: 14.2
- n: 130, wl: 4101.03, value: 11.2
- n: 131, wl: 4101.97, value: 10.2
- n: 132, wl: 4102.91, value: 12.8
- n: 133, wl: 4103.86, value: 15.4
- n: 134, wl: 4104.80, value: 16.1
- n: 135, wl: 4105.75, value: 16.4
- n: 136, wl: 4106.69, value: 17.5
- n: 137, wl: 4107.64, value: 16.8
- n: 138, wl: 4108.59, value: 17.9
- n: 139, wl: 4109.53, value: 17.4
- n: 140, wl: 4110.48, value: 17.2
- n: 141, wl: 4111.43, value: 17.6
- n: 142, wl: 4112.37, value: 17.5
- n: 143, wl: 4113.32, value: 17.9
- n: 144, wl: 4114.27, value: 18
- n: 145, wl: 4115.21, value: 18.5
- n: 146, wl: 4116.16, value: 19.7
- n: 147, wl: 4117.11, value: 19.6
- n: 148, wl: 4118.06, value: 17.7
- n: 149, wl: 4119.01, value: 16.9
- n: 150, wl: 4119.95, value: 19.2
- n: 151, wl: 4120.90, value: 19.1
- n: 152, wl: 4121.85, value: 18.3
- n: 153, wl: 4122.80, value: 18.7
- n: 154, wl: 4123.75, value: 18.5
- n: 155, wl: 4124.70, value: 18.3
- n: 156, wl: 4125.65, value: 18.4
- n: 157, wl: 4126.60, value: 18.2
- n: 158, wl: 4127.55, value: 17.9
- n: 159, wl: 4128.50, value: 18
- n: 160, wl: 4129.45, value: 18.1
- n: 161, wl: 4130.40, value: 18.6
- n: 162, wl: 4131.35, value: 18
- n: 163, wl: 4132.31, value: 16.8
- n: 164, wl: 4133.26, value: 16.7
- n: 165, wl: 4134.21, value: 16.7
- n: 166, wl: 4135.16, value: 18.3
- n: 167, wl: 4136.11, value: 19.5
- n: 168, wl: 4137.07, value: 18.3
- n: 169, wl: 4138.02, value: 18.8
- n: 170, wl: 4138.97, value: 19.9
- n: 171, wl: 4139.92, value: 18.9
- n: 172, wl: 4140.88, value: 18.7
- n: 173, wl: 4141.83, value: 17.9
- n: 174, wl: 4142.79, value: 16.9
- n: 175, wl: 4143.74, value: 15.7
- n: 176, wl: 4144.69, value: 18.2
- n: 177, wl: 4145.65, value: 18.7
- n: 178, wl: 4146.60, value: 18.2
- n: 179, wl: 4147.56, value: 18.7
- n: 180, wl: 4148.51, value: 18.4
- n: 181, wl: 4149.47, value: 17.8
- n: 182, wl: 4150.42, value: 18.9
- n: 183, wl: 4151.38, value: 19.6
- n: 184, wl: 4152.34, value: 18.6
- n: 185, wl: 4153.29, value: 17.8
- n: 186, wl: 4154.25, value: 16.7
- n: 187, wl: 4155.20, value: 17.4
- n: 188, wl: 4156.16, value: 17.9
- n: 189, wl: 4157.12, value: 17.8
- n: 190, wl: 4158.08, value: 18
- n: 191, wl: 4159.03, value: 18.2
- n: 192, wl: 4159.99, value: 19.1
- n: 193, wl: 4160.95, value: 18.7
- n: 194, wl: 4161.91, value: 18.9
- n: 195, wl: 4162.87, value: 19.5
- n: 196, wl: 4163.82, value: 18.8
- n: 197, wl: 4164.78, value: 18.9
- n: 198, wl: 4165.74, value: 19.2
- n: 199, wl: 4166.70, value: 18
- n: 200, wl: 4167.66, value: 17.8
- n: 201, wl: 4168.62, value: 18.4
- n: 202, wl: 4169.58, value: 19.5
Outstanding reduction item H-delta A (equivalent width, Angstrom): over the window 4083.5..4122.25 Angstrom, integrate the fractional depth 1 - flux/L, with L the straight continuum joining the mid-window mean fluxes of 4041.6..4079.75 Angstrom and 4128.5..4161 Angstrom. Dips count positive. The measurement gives 0.82 Angstrom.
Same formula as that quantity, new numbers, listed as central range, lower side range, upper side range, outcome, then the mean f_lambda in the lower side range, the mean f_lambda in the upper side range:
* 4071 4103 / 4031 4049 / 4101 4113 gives -1.2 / 17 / 15.9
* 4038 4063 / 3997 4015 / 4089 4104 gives -1.1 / 17.2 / 16.3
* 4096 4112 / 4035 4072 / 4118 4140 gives 2.0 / 17.3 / 18.2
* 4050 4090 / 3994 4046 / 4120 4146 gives 0.6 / 17.3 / 18.2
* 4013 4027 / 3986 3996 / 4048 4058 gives -0.3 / 17.1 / 17.9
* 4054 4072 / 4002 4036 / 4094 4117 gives -0.1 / 17.4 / 16.5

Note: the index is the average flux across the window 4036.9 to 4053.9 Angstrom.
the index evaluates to 17.6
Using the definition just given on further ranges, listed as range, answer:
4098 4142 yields 17.4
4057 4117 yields 17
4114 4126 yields 18.5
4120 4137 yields 18.1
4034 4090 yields 17.3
